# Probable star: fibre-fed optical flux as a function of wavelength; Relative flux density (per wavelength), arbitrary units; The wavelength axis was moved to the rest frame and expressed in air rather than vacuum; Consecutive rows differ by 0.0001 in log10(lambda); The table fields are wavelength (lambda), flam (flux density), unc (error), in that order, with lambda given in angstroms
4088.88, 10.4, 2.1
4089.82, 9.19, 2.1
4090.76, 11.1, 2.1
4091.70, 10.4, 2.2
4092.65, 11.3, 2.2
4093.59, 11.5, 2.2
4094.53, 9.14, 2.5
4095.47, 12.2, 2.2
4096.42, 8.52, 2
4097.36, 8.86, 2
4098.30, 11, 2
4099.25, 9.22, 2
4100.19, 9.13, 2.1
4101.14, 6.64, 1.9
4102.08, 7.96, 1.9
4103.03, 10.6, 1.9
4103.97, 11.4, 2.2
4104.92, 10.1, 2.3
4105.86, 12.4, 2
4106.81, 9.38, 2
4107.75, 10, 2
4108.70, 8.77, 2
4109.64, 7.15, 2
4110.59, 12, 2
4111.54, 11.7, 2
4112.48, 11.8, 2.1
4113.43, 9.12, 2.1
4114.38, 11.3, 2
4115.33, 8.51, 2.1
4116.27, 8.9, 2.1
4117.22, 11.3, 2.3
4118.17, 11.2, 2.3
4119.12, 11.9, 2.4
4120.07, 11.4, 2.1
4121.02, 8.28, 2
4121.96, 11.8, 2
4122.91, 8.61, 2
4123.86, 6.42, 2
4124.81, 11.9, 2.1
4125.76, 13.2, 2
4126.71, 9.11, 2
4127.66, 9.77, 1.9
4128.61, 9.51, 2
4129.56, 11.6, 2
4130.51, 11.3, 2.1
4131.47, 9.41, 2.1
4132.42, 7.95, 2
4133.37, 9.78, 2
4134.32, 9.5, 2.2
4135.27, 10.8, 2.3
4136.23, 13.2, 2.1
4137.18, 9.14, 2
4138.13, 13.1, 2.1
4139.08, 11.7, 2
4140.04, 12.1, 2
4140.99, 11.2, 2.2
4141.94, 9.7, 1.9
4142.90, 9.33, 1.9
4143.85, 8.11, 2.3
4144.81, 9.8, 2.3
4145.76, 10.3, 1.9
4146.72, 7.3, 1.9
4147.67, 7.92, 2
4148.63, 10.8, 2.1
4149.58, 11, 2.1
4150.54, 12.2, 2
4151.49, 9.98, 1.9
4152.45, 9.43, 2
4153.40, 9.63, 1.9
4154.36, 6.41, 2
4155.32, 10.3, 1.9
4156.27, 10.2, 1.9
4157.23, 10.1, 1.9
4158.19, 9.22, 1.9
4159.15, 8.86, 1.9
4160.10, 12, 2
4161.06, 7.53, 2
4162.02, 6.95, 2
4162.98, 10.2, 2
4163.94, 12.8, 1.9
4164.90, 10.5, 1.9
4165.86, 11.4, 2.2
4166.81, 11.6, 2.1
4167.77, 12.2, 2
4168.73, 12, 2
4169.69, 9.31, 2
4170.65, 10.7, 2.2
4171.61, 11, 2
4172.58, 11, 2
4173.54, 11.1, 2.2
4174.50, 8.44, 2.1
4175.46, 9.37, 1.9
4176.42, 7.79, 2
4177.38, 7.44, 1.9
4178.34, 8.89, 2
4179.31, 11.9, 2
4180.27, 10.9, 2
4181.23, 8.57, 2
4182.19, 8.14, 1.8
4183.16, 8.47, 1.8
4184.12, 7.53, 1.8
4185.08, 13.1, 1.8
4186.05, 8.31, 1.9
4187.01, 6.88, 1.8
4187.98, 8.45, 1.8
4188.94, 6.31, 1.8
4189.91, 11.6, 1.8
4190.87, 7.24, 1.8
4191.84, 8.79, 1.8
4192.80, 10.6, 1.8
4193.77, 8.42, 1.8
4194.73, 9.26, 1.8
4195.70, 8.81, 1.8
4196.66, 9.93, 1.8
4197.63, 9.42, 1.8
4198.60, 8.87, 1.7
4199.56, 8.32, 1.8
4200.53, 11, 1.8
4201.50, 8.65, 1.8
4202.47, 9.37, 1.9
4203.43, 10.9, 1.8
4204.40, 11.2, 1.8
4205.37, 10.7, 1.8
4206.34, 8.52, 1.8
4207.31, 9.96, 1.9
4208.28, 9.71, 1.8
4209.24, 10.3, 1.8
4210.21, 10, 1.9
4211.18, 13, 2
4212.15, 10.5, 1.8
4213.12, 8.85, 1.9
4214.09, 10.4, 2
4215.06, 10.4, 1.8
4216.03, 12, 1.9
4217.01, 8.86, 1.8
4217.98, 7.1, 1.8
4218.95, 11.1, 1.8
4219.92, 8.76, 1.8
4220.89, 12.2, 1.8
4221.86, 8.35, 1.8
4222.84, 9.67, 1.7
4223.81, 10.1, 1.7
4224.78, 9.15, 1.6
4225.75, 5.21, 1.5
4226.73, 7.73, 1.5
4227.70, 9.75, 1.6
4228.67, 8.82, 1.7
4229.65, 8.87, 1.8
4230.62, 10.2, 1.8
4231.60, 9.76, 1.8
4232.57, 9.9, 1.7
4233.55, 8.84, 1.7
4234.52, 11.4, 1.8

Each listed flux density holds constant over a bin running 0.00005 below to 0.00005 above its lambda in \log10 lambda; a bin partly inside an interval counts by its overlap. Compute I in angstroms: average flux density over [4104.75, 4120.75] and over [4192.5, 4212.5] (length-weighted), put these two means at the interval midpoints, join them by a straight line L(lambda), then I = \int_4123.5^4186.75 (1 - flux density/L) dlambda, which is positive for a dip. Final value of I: 0.9 angstroms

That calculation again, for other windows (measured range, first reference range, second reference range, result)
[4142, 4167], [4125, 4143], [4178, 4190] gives 0.6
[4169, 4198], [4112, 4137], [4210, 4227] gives 1.8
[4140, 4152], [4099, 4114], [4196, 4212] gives 0.0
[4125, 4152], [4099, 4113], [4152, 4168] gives -1.1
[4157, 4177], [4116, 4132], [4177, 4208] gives -1.1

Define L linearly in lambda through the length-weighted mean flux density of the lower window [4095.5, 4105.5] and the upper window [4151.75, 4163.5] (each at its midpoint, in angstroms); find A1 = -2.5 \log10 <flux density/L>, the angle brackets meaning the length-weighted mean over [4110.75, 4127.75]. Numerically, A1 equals -0.11 mag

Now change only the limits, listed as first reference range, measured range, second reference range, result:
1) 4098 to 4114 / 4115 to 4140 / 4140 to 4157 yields -0.06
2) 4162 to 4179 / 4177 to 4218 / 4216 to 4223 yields 0.04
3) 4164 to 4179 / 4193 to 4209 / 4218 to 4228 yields 0.00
